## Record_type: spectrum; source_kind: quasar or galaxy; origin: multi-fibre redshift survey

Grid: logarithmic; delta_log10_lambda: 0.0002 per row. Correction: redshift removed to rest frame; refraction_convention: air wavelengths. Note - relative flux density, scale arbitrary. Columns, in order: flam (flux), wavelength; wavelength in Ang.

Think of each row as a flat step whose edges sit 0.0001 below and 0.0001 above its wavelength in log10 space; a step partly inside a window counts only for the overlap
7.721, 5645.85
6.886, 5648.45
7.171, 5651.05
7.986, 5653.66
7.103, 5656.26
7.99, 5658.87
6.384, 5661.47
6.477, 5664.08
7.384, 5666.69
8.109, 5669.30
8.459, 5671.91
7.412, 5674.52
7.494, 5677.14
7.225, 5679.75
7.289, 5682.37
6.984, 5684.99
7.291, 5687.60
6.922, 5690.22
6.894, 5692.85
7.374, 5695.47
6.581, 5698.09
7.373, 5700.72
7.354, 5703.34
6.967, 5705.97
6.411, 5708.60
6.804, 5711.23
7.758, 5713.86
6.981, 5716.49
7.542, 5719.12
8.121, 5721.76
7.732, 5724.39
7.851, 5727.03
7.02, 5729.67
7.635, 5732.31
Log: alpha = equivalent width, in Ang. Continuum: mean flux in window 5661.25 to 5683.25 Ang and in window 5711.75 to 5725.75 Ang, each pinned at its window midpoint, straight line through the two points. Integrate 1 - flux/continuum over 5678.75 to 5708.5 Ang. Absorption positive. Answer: 1.6 Ang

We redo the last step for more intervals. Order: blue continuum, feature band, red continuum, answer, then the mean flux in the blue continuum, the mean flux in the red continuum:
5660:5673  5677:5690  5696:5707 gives 0.0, 7.36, 7.09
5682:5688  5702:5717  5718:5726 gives 1.1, 7.16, 7.8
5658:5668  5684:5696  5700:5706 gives 0.2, 7.02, 7.28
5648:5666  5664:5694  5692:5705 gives -0.9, 7.16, 7.12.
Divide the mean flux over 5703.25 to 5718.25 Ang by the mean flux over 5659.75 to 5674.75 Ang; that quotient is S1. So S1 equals 0.95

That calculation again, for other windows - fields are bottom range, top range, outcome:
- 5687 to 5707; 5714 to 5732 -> 1.07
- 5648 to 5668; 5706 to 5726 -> 1.02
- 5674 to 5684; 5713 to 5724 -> 1.04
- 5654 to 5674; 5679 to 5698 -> 0.95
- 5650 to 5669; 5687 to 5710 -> 0.97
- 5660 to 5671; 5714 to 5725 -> 1.06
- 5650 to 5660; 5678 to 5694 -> 0.94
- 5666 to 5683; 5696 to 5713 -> 0.91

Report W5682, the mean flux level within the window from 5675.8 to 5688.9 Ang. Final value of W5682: 7.26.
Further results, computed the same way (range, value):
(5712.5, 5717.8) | 7.37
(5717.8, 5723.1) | 7.83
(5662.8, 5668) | 6.93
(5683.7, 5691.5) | 7.07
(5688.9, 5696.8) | 7.06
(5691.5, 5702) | 7.05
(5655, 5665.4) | 6.99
